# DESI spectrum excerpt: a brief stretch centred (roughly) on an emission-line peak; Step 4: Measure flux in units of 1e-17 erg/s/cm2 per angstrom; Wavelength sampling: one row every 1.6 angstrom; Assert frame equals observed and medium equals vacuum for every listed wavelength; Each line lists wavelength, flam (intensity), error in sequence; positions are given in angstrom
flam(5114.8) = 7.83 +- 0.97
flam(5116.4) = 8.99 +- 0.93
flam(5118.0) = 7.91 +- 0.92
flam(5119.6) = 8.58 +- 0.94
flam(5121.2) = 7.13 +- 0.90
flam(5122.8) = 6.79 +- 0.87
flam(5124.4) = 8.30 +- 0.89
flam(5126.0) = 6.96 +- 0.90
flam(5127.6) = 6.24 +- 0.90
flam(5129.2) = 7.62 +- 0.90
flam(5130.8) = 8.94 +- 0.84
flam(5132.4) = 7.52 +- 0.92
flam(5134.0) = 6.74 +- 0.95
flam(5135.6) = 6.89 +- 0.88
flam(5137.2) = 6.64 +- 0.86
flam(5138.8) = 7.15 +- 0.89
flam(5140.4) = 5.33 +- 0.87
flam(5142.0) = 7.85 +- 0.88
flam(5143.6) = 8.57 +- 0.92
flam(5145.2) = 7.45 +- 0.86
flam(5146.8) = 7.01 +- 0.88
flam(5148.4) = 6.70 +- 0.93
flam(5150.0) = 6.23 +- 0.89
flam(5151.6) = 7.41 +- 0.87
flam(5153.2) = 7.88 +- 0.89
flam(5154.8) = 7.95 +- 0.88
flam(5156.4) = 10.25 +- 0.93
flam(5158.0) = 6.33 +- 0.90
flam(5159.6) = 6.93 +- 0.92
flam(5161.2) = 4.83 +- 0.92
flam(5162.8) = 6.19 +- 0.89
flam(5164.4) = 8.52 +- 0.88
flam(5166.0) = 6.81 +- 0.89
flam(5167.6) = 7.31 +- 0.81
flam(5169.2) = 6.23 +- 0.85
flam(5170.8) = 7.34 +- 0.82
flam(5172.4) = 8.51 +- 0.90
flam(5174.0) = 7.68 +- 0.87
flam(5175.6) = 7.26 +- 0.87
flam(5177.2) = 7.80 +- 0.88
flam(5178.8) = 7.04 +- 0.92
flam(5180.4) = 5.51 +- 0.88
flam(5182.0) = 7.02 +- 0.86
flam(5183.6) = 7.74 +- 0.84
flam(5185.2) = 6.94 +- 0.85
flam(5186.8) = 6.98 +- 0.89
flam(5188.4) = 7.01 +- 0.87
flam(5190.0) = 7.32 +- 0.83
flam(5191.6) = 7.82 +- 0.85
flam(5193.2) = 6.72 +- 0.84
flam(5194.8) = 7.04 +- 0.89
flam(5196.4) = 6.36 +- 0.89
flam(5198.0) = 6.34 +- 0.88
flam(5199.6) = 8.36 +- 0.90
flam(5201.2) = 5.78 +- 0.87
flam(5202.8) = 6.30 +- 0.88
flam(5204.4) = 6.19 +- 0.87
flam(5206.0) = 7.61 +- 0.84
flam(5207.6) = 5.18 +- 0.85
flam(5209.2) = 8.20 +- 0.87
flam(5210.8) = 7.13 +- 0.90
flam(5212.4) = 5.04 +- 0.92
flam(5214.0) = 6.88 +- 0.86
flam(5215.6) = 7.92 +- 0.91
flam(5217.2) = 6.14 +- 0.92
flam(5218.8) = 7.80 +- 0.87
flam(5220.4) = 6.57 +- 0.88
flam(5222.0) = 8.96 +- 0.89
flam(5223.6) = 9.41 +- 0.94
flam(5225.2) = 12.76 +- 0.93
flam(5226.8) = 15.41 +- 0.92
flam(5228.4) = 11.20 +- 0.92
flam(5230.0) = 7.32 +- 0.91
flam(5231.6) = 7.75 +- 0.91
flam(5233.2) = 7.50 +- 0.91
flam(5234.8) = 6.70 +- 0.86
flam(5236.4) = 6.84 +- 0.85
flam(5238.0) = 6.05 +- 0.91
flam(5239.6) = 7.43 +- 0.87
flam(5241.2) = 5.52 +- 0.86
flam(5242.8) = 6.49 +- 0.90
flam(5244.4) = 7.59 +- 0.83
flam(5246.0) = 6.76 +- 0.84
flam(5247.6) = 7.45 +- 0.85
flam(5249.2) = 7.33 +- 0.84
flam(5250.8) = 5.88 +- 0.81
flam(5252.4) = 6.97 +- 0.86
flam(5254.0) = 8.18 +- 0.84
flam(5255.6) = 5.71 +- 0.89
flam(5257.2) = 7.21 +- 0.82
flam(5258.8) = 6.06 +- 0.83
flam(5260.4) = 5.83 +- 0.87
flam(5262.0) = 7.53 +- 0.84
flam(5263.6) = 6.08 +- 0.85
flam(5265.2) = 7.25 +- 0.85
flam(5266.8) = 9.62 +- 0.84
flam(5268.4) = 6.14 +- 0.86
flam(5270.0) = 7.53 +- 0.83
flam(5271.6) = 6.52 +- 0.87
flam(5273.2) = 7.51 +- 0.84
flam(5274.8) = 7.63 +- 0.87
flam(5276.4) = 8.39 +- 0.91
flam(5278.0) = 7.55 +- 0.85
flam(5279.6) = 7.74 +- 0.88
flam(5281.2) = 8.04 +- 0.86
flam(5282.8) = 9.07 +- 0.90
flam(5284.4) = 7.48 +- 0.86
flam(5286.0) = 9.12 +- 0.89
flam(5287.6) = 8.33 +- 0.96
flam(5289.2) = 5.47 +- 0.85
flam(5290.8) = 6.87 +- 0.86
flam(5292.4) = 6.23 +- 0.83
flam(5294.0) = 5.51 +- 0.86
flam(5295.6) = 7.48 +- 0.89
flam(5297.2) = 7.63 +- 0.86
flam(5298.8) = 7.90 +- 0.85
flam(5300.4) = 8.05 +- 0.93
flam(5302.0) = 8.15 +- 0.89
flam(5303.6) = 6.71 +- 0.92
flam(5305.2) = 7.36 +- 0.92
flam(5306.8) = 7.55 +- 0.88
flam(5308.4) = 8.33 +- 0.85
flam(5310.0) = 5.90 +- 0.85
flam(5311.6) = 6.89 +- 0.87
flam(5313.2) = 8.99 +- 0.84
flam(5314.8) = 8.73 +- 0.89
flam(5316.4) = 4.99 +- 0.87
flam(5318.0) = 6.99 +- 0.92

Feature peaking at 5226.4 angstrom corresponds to Hbeta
